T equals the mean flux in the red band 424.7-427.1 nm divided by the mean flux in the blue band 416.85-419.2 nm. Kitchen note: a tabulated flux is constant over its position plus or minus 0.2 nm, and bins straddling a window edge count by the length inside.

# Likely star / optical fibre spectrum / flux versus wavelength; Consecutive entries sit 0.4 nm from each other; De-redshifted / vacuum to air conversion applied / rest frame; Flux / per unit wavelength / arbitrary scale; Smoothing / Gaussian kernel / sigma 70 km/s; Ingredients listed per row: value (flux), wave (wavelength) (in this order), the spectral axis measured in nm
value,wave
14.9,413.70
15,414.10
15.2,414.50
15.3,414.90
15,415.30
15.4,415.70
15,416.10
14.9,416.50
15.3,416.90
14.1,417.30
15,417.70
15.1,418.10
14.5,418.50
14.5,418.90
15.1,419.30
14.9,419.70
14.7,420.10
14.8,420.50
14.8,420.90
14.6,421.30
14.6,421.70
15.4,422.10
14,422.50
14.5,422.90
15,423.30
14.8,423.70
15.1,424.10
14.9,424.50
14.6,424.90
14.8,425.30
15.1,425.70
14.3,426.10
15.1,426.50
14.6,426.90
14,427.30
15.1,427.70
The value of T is 1.00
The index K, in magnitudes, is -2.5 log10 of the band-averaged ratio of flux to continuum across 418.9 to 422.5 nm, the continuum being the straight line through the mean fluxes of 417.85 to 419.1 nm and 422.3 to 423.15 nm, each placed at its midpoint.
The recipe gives -0.022 mag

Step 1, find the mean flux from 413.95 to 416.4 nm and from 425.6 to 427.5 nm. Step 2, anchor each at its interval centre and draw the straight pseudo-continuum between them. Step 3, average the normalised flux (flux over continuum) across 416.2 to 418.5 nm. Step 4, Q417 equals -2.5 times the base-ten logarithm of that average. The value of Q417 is 0.01 mag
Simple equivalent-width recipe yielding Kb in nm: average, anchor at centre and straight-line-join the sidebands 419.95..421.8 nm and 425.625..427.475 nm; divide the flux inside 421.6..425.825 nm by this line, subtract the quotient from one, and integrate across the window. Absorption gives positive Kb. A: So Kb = -0.04 nm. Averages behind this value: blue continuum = 14.7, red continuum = 14.6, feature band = 14.8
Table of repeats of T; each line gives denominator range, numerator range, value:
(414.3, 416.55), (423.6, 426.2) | 0.98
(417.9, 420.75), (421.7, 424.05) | 1.00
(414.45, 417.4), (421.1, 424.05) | 0.98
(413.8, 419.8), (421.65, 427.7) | 0.99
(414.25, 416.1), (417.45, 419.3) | 0.97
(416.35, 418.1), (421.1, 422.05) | 0.99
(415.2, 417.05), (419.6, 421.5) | 0.98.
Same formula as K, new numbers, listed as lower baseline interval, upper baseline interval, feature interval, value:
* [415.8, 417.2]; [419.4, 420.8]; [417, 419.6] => 0.013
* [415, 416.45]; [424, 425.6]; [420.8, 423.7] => 0.016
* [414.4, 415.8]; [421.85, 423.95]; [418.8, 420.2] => 0.009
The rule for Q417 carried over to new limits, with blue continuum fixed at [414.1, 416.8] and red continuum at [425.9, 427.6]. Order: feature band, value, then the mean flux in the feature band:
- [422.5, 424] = 0.00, 14.7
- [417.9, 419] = 0.02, 14.7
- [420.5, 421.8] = 0.01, 14.7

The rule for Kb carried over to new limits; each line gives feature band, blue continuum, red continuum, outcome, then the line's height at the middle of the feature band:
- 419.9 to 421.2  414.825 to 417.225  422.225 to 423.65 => 0.00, 14.8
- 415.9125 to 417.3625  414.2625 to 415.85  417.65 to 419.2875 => 0.01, 15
